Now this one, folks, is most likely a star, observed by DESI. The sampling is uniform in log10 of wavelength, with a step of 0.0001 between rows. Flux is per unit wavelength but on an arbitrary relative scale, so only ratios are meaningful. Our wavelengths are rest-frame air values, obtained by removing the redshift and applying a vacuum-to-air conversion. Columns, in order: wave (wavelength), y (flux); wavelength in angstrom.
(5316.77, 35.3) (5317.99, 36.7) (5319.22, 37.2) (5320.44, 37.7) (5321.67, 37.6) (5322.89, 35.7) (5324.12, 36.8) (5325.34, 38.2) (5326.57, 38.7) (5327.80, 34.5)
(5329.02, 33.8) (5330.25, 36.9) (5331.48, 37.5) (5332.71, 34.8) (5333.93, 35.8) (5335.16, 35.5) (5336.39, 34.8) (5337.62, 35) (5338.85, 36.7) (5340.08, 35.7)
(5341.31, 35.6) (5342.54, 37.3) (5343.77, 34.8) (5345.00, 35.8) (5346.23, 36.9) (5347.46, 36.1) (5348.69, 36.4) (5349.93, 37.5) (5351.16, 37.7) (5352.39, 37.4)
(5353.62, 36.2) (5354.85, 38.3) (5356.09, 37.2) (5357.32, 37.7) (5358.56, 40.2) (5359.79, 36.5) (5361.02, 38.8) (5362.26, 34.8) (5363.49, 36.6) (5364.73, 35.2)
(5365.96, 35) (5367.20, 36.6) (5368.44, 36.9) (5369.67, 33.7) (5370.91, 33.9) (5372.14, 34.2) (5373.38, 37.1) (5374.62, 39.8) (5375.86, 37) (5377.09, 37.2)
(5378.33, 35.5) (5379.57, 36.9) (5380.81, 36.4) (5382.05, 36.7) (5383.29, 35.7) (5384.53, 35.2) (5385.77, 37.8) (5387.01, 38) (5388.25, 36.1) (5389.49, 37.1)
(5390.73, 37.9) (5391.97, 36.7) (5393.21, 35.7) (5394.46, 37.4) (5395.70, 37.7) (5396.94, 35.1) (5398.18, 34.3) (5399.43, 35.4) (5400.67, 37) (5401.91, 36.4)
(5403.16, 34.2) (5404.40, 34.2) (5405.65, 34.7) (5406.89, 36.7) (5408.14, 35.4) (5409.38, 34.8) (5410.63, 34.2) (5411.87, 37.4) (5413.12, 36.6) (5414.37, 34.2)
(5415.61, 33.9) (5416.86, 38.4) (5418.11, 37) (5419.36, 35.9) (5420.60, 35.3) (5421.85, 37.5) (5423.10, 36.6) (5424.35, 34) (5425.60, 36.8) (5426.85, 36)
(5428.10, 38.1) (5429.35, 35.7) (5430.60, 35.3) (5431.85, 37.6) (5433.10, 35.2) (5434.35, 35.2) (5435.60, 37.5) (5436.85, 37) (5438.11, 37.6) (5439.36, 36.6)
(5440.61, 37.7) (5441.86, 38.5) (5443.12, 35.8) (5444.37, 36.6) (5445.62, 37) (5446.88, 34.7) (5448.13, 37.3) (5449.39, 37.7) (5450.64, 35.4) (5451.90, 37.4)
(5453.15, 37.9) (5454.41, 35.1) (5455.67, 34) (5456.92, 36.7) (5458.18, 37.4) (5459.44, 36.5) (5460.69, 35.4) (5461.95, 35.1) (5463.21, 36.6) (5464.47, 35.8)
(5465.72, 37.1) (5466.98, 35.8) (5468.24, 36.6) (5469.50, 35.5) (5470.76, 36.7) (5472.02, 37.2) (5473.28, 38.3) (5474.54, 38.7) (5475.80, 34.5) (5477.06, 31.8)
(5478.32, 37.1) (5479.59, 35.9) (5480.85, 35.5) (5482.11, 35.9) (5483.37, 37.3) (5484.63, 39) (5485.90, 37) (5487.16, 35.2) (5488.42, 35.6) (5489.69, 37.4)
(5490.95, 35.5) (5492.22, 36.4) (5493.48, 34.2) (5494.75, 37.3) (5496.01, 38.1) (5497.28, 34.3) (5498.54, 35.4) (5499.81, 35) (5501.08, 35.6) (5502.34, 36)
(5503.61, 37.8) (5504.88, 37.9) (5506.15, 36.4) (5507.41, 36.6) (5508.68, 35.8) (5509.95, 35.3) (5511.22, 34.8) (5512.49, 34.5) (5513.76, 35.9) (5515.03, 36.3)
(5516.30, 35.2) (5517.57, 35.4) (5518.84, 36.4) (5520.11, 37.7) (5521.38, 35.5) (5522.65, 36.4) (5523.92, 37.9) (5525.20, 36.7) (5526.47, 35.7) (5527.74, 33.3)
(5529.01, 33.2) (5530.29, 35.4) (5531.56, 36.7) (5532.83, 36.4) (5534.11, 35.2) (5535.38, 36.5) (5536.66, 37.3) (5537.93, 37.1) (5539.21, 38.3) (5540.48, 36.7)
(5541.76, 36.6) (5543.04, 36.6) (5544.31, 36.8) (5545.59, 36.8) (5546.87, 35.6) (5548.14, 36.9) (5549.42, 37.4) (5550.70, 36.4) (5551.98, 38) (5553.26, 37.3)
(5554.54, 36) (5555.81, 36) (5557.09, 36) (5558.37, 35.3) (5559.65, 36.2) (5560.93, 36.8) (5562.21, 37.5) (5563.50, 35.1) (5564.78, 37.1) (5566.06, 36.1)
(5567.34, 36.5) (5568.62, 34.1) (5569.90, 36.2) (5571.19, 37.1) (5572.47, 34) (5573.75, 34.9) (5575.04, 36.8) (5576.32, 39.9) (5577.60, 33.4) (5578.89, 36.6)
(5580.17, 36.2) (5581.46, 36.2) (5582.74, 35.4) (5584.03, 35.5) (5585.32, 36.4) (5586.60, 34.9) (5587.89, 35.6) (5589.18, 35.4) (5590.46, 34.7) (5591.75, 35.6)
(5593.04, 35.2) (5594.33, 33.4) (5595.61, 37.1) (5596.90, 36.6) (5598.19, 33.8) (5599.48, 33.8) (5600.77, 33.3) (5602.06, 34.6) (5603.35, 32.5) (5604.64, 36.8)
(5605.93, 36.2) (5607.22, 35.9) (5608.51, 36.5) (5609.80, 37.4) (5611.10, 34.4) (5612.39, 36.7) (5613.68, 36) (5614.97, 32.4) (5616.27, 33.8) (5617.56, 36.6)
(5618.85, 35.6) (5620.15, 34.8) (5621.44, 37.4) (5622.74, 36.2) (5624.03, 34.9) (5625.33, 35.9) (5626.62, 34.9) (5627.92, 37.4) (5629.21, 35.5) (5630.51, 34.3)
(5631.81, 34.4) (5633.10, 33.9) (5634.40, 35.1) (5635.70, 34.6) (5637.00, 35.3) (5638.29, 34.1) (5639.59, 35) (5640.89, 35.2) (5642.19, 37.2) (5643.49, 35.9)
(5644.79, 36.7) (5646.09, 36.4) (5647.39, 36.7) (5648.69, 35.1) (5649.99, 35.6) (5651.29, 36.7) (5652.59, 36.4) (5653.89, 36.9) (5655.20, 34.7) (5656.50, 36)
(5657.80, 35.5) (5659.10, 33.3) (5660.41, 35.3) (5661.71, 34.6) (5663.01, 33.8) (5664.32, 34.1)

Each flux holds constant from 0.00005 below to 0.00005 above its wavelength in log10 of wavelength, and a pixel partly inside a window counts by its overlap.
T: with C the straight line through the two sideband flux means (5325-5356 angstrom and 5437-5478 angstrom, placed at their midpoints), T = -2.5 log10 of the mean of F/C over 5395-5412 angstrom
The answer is 0.03 mag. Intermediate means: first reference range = 36.3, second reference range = 36.4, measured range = 35.5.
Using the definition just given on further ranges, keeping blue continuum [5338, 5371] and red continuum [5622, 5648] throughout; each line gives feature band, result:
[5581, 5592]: 0.00 mag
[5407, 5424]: 0.01 mag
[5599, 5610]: 0.01 mag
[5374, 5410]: 0.00 mag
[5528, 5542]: -0.01 mag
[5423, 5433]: 0.00 mag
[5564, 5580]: -0.01 mag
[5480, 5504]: -0.01 mag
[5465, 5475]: -0.03 mag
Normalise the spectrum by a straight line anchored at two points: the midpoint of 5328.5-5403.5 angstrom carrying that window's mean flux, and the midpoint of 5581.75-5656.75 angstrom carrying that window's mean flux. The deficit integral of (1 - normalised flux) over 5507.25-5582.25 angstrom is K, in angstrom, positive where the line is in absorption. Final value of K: -1.0 angstrom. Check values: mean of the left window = 36.4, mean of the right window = 35.4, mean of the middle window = 36.2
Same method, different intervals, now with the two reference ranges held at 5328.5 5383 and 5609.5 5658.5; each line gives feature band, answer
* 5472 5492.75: -0.2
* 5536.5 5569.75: -0.7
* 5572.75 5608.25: 0.3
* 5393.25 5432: 0.3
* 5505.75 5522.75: 0.0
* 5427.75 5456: -0.4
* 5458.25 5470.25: 0.0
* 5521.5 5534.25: 0.1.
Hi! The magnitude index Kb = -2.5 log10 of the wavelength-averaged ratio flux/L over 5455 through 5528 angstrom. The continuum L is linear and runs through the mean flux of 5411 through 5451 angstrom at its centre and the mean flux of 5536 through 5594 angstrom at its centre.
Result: 0.01 mag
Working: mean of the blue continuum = 36.4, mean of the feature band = 36.1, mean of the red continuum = 36.2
